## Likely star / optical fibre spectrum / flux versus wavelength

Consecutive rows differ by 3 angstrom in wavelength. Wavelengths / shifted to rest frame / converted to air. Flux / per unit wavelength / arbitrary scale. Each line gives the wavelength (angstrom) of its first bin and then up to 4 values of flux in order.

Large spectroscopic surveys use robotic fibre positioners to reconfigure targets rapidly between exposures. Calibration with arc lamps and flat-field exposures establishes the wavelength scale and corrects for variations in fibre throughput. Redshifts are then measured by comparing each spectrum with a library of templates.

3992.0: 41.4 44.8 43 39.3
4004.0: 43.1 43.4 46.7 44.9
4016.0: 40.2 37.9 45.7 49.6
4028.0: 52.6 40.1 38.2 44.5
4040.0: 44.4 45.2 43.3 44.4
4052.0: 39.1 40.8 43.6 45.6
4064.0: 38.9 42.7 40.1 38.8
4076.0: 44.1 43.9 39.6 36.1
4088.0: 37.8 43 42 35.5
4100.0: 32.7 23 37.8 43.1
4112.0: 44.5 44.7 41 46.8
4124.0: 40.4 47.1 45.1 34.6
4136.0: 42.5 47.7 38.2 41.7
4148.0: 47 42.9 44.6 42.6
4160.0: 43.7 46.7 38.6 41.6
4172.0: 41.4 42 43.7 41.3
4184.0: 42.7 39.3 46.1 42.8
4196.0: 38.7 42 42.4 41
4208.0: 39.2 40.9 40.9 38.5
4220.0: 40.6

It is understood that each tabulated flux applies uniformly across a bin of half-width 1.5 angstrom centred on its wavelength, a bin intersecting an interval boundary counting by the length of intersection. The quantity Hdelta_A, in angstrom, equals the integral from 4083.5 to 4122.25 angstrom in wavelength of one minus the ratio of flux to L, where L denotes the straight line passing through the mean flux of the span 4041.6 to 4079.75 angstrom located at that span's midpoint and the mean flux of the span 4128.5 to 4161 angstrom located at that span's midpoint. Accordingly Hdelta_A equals 3.2 angstrom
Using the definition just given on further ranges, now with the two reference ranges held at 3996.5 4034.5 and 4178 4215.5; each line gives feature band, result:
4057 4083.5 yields 0.66 angstrom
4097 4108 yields 2.66 angstrom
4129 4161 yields -0.47 angstrom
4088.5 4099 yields 0.76 angstrom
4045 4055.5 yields 0.30 angstrom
